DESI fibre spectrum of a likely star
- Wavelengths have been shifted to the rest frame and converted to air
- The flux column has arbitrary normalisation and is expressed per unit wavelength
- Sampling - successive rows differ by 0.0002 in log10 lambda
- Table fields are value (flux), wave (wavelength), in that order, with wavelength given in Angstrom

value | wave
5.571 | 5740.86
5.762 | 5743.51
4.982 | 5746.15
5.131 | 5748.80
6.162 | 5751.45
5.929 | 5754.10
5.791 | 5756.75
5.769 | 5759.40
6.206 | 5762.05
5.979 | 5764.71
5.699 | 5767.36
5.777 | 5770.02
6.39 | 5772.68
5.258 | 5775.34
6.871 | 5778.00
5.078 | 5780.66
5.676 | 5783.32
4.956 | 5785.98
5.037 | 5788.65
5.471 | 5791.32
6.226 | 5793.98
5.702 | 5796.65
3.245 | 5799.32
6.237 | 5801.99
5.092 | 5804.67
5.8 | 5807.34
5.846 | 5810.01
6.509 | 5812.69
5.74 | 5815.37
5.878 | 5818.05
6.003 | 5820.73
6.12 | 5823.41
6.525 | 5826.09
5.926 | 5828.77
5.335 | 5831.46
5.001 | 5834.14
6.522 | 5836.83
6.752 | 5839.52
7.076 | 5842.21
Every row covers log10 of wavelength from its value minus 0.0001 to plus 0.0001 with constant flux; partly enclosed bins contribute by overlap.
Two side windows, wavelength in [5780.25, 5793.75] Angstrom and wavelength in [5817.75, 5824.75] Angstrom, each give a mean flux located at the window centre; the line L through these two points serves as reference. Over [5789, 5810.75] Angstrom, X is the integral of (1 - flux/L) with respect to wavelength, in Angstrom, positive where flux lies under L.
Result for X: 0.7 Angstrom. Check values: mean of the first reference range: 5.34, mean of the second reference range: 6.02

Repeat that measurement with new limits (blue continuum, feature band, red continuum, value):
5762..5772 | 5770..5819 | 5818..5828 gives 3.4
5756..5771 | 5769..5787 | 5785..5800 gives -0.6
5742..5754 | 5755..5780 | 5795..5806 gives -2.6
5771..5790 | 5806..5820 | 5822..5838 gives -0.4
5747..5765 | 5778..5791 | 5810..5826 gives 1.2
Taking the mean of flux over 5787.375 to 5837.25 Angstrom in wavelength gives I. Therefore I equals 5.68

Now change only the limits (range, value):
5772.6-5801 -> 5.42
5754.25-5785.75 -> 5.83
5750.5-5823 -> 5.72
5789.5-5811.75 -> 5.46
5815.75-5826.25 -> 6.05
